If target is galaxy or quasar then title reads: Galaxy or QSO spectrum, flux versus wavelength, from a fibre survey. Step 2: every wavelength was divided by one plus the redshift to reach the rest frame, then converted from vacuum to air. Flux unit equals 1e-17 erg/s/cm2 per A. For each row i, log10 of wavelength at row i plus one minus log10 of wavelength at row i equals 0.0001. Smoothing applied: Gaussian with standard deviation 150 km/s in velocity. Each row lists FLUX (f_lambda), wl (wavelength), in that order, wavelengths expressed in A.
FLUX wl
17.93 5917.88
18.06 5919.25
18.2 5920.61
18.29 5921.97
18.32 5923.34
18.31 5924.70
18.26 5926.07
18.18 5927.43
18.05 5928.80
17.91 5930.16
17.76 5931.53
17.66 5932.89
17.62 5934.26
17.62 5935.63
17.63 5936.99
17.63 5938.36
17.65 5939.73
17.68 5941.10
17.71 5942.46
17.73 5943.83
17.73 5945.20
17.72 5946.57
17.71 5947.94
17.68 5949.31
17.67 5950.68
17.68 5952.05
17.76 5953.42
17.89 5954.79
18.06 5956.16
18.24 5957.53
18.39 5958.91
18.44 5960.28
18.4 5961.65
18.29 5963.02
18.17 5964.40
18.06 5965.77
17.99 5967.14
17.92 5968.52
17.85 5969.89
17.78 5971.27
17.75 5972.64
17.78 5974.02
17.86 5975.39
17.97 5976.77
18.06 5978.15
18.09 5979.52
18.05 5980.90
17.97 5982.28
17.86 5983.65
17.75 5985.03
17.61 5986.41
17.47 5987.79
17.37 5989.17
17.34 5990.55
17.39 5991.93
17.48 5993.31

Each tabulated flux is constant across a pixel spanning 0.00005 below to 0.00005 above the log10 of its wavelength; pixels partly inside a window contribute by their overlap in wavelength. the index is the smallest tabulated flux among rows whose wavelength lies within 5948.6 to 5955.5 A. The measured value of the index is 17.67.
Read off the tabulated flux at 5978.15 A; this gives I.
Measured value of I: 18.06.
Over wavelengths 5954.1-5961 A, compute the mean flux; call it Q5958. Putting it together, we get 18.2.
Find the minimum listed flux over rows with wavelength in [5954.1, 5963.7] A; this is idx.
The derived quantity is 17.89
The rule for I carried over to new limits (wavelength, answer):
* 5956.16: 18.06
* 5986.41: 17.61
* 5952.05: 17.68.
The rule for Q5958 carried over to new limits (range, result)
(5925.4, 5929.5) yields 18.2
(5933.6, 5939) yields 17.6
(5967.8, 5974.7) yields 17.8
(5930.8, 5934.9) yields 17.7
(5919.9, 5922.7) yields 18.2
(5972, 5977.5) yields 17.8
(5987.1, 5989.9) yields 17.4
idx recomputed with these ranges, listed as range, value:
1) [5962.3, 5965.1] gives 18.17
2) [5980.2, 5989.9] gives 17.37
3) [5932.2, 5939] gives 17.62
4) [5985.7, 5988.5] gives 17.47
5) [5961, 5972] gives 17.78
